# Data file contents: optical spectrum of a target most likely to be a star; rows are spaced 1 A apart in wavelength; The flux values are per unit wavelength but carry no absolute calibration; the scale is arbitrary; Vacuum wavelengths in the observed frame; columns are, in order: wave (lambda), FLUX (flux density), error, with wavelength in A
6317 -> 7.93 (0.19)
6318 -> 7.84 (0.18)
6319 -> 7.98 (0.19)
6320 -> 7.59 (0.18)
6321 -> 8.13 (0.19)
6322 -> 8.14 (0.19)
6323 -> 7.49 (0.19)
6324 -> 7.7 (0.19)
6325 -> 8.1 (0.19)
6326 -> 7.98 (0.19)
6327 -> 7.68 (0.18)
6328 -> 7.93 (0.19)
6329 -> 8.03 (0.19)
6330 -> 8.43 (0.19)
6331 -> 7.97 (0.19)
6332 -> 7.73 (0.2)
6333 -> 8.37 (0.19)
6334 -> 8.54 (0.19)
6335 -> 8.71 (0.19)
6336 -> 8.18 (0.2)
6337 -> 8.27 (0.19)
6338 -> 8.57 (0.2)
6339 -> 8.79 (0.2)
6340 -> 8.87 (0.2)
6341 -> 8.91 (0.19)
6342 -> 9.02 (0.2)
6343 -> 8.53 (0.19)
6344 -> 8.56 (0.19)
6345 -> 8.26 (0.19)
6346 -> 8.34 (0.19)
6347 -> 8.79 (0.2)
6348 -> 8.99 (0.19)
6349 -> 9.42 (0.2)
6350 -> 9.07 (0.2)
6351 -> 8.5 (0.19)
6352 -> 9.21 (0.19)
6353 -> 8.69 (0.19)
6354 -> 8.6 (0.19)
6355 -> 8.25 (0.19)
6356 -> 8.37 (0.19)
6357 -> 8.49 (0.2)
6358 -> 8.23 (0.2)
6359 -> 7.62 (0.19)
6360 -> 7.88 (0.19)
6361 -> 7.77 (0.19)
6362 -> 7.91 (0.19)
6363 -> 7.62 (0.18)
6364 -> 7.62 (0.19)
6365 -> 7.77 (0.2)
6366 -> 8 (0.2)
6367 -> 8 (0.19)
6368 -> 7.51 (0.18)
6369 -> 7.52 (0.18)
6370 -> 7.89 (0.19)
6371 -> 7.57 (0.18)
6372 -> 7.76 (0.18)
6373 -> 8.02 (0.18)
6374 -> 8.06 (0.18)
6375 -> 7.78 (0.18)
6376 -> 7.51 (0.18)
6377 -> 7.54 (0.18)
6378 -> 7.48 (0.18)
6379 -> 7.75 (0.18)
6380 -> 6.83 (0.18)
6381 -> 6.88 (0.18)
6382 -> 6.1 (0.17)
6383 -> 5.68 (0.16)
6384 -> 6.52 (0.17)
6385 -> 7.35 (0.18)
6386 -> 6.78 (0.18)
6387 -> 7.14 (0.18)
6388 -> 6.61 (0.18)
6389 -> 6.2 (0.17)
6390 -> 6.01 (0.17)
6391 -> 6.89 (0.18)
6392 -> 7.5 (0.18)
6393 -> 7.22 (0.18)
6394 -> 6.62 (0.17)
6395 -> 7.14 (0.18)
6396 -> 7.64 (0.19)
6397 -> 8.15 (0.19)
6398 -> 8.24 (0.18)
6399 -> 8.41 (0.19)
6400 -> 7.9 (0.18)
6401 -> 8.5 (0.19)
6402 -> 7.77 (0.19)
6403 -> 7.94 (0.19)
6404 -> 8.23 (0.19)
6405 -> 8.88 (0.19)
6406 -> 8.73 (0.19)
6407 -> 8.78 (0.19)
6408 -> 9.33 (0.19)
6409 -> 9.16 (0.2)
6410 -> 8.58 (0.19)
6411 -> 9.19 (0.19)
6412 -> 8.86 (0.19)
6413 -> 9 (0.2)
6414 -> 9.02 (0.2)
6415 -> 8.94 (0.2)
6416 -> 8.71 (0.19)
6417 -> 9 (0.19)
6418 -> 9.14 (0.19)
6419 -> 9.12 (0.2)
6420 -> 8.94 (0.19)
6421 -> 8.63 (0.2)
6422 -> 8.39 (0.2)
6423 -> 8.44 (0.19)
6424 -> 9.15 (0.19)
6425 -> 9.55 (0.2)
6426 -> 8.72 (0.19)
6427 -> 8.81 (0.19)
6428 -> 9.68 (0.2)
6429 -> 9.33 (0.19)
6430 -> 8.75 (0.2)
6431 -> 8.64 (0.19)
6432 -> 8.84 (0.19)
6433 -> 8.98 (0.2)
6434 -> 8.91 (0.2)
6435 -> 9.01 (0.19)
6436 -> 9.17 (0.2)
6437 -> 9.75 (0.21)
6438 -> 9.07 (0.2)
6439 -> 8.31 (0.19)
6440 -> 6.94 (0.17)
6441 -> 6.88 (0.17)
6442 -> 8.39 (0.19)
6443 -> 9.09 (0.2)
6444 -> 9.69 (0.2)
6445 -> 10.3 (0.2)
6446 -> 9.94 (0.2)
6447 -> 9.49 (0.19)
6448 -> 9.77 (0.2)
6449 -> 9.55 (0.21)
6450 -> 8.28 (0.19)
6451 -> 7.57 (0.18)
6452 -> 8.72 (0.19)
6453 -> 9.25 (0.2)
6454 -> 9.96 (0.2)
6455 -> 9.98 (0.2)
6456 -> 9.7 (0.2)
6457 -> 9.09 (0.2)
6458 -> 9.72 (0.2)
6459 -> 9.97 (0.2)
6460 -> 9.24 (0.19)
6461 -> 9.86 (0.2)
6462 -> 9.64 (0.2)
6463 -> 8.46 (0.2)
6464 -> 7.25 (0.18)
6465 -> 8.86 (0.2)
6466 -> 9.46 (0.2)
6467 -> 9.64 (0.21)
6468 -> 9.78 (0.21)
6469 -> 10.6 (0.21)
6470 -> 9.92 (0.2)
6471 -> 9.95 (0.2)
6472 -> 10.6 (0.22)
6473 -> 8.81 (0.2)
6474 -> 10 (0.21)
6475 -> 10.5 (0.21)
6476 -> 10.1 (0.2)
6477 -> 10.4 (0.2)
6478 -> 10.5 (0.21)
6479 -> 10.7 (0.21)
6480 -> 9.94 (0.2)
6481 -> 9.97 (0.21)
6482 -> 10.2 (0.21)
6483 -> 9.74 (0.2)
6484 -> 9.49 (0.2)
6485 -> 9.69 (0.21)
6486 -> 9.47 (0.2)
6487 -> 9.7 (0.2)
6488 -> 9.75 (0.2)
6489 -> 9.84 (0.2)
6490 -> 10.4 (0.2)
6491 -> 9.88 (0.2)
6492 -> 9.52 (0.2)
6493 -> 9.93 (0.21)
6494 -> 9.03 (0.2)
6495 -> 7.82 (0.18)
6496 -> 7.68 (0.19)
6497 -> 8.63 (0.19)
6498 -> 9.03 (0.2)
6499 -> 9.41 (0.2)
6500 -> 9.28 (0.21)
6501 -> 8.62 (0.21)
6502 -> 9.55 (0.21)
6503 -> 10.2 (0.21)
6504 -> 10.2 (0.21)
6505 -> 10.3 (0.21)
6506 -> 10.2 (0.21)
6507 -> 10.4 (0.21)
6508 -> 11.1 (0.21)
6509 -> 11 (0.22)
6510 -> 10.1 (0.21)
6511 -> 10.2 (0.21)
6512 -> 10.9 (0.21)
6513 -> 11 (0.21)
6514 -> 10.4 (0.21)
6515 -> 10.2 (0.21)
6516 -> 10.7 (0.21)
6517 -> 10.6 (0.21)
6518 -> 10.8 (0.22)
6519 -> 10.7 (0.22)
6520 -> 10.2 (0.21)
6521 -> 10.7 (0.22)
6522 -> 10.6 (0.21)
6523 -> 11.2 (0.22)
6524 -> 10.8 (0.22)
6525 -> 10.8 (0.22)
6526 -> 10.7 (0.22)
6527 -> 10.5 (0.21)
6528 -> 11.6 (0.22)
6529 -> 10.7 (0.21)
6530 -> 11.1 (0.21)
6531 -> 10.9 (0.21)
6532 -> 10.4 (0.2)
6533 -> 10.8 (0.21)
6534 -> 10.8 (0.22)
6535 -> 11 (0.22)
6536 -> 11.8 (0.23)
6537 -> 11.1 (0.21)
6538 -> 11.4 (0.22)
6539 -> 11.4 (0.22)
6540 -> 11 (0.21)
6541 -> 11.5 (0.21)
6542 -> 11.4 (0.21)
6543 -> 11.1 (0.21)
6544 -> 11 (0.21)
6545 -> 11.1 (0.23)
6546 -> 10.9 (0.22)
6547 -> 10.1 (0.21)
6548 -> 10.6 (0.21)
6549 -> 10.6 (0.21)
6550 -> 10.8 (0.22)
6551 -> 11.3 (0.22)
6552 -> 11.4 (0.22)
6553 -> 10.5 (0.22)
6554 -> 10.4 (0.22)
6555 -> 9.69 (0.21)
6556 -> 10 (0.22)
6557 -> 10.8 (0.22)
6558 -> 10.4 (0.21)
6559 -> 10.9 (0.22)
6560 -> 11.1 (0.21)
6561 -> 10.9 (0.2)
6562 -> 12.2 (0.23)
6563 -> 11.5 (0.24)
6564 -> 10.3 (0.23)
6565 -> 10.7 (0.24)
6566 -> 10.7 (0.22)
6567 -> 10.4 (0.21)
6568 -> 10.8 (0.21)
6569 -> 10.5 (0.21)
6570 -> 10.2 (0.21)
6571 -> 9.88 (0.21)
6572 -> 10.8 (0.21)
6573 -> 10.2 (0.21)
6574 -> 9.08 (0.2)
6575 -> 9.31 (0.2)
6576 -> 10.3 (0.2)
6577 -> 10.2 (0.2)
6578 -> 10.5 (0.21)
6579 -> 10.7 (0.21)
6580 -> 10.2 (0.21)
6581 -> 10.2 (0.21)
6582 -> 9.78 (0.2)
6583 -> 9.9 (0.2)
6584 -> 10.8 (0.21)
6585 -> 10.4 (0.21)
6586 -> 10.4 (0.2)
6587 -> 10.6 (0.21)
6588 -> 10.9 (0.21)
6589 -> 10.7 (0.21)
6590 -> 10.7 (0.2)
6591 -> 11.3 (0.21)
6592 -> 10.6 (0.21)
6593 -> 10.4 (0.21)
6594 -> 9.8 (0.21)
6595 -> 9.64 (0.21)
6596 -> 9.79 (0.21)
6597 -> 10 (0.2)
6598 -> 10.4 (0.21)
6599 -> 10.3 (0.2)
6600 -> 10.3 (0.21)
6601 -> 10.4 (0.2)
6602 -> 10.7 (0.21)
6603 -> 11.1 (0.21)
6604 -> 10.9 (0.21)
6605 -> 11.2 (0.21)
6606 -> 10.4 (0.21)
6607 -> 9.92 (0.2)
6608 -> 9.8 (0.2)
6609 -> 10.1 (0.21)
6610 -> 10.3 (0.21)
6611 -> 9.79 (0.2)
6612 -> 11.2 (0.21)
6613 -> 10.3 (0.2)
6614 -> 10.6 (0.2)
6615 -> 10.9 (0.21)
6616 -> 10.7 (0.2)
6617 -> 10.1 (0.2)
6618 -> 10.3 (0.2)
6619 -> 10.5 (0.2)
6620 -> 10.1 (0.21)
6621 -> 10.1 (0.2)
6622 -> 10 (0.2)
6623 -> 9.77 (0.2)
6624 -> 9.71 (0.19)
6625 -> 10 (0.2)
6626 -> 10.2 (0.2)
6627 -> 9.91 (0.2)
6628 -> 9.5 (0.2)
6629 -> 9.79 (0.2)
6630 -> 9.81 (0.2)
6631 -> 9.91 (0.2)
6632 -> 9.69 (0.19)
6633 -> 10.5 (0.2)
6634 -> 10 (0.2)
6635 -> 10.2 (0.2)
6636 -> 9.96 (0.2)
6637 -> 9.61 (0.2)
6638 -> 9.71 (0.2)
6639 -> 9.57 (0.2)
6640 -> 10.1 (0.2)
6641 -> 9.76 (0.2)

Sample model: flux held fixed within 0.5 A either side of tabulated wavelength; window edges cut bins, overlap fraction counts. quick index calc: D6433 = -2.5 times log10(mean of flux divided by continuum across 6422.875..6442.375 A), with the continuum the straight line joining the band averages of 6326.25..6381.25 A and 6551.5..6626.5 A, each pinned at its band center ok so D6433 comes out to 0.017 mag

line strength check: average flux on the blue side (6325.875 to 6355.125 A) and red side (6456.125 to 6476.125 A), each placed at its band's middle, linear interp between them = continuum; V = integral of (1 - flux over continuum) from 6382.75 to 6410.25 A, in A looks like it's 4.11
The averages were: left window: 8.52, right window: 9.56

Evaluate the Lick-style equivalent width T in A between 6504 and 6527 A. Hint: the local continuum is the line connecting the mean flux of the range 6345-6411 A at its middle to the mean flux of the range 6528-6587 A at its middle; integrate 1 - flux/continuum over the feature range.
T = -1.4 A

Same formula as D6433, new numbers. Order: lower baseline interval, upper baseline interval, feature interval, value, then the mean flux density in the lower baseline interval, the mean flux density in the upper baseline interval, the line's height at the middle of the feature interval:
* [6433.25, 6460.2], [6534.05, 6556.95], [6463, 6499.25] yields 0.01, 9.1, 10.9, 9.73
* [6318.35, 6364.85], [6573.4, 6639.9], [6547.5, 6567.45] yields -0.09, 8.3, 10.2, 9.86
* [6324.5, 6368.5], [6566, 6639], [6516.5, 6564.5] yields -0.12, 8.32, 10.2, 9.78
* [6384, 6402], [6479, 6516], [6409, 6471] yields -0.08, 7.3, 9.82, 8.44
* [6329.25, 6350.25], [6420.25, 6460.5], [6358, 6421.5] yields 0.12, 8.57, 9.04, 8.81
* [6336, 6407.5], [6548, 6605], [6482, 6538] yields -0.06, 7.89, 10.5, 9.65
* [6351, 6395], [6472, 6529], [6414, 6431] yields -0.05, 7.51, 10.1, 8.51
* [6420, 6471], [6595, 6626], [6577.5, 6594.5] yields -0.04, 9.11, 10.3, 10.1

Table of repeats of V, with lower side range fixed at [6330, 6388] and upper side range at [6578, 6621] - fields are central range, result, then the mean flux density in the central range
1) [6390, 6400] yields 1.1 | 7.48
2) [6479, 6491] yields -0.8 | 9.87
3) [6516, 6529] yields -1.5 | 10.8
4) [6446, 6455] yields -0.3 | 9.17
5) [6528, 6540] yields -1.6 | 11.1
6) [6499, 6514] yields -1.1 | 10.2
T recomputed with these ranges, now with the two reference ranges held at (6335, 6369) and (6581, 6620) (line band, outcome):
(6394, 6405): 1.0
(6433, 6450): 0.2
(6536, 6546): -1.3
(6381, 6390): 2.2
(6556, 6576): -0.8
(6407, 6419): -0.2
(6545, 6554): -0.7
